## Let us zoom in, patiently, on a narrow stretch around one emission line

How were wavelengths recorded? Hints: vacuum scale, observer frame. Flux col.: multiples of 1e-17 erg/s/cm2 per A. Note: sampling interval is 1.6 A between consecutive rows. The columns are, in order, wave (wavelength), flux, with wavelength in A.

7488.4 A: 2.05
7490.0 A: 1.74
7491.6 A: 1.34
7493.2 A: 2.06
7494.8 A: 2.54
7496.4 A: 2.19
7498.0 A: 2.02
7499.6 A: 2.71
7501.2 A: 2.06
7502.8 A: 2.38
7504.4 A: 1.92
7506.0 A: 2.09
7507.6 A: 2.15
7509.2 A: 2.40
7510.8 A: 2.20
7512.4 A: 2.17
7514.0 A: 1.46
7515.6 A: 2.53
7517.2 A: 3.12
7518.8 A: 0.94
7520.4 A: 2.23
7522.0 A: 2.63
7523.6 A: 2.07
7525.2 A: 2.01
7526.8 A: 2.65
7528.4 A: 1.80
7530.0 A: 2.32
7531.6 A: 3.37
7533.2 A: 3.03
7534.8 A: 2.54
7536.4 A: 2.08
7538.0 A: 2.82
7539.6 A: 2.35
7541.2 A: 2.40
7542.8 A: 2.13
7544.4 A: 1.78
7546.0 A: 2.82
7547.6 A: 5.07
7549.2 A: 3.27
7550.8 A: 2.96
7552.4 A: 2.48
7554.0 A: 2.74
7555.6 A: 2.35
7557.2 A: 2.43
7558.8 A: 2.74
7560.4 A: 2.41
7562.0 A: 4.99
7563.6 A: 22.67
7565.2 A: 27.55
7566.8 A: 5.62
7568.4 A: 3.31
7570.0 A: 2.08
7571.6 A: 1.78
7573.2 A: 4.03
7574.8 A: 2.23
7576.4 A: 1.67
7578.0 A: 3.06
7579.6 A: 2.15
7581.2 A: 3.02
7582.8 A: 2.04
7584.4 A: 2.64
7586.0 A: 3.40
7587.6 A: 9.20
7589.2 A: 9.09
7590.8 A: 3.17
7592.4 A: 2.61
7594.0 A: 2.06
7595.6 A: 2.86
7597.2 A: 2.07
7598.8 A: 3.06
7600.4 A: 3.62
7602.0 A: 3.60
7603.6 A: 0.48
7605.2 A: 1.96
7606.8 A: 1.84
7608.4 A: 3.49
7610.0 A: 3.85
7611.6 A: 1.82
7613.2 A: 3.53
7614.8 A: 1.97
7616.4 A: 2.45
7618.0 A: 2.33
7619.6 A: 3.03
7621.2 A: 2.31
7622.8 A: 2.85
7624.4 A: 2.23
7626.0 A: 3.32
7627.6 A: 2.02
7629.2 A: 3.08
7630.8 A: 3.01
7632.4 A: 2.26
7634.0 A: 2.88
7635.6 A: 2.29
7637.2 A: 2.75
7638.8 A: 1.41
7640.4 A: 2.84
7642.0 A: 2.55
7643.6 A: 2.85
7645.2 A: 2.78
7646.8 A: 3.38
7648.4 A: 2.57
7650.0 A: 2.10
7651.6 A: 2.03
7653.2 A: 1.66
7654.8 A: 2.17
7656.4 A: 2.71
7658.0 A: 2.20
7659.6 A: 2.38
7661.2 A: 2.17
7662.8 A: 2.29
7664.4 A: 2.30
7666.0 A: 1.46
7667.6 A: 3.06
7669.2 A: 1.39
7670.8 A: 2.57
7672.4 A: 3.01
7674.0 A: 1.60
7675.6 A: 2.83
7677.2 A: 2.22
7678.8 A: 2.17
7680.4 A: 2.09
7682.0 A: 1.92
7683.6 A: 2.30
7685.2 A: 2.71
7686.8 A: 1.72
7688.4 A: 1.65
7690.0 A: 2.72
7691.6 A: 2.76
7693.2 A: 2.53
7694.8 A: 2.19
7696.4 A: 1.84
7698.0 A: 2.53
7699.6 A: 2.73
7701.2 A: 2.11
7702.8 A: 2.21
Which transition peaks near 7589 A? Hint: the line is [N II]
